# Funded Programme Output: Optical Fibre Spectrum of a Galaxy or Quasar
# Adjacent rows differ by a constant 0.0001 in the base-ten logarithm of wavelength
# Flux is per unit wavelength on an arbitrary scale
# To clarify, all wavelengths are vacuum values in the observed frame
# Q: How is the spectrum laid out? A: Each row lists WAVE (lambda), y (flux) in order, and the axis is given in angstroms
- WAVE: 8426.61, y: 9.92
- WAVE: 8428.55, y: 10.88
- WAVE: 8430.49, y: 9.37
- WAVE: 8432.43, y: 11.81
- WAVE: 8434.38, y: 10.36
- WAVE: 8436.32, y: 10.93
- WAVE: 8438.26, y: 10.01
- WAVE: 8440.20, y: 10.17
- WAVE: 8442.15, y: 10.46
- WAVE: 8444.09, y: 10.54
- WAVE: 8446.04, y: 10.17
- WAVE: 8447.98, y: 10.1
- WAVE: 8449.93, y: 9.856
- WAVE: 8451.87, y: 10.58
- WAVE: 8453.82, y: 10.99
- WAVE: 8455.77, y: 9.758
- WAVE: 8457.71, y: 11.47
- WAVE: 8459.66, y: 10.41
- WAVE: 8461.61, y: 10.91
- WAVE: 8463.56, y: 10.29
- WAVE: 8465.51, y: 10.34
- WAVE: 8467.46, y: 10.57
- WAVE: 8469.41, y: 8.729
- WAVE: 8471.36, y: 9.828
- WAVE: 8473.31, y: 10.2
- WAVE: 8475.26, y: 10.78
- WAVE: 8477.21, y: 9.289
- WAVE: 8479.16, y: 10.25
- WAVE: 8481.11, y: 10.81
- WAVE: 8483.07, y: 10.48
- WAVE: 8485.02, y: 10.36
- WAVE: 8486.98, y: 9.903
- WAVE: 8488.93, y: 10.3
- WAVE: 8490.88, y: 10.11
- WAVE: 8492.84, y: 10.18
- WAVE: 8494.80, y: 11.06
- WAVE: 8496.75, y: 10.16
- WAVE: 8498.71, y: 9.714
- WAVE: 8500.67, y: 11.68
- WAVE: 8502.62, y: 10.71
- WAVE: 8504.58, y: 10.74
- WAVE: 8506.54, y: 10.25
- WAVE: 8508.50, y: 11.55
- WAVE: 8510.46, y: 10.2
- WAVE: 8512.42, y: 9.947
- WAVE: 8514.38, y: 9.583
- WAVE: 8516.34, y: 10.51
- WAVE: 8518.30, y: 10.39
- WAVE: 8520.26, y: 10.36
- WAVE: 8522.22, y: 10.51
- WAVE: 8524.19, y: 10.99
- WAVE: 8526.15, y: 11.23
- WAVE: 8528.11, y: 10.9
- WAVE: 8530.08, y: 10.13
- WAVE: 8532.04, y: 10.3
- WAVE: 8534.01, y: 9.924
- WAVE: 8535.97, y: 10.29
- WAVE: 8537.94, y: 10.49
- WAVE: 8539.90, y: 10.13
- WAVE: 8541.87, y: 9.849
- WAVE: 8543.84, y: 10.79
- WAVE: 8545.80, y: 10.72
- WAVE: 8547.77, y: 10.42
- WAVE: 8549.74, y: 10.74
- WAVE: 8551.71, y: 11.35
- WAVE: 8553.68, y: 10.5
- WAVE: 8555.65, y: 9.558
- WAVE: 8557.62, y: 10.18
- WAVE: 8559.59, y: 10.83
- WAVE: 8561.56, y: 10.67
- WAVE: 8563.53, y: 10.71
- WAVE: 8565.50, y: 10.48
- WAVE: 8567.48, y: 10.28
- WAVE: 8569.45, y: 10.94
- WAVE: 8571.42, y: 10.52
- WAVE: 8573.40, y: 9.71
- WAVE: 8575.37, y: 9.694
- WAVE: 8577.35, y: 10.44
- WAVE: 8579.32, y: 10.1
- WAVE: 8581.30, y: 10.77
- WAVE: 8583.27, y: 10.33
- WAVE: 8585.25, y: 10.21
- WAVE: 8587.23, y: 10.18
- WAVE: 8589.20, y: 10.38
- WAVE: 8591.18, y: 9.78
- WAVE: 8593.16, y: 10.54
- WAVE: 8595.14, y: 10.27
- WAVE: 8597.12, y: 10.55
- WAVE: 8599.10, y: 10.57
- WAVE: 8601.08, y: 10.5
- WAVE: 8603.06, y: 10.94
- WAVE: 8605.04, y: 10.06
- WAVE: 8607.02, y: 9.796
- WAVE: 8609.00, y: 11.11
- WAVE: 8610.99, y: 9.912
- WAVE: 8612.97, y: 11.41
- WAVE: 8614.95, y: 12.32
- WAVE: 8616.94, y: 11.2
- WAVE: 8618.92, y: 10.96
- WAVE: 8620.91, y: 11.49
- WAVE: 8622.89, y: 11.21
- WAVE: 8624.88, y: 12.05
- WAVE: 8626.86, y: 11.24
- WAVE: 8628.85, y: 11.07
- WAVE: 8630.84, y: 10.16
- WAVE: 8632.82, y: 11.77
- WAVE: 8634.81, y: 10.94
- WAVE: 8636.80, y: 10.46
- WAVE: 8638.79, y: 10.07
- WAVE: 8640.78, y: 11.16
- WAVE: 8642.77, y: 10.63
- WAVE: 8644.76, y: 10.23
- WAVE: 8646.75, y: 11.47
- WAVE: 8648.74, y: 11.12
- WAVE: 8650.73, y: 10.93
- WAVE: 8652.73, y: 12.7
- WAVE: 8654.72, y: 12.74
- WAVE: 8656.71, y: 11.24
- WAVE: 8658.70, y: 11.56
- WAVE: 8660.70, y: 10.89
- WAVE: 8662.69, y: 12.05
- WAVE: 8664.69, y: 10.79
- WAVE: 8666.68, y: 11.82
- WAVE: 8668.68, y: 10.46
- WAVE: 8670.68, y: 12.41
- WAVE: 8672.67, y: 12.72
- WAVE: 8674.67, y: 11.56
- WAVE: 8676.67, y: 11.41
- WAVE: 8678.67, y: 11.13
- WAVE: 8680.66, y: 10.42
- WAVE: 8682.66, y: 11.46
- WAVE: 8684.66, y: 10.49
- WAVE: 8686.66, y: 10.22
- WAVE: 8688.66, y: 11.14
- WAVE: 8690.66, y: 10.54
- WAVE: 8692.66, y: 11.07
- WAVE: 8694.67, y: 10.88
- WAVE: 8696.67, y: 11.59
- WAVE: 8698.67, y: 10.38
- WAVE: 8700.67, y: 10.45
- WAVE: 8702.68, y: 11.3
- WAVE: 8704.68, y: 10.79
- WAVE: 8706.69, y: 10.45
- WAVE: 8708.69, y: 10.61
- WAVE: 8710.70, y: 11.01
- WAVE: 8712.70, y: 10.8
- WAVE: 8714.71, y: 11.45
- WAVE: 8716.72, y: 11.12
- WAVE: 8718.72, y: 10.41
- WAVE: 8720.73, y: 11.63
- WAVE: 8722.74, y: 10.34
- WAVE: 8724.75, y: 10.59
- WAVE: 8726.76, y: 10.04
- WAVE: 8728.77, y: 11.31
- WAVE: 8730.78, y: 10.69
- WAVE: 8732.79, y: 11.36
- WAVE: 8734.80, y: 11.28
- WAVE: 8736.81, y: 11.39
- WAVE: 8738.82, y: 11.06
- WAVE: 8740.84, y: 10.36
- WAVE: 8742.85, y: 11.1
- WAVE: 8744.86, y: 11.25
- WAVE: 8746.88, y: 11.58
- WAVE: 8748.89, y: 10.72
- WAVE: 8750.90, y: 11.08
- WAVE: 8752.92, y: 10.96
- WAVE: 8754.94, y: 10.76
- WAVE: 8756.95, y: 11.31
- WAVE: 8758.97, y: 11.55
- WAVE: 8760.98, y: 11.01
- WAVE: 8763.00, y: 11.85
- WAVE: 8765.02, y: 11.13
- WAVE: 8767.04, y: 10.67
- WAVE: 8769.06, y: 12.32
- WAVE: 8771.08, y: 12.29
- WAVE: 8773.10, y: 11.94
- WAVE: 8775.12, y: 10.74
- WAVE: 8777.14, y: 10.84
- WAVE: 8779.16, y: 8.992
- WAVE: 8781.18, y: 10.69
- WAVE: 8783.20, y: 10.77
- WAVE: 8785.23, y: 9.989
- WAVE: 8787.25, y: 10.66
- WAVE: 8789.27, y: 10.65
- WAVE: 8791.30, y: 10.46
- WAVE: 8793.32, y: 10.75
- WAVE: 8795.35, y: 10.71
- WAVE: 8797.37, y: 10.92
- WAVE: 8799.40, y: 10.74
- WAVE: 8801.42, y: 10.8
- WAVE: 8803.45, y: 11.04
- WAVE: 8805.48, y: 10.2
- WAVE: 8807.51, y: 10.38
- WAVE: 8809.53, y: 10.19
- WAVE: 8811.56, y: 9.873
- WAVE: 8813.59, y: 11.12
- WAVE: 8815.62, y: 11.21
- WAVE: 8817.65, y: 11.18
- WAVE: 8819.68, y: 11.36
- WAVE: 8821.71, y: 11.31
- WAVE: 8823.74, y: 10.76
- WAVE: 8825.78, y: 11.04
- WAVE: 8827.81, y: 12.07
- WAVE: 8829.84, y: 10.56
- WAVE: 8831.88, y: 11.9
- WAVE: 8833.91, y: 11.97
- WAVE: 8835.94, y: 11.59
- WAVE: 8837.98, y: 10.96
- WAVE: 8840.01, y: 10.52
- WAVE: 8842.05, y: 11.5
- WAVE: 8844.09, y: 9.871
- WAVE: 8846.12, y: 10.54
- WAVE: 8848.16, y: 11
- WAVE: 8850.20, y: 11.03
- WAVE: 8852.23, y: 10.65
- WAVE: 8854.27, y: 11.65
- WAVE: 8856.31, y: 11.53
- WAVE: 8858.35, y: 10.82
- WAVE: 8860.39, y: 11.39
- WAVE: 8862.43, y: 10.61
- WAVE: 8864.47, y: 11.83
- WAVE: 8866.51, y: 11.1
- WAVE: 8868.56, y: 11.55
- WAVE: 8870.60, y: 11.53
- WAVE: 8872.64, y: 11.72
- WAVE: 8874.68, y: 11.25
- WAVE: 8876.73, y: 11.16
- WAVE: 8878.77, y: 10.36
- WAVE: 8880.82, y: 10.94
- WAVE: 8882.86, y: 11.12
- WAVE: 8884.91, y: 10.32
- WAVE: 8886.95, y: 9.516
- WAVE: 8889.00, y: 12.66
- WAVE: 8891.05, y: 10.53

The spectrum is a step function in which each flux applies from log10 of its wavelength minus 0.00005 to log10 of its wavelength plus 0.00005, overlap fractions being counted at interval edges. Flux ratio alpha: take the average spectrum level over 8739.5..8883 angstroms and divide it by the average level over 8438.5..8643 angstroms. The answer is 1.05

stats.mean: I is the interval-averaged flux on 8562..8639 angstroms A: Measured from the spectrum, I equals 10.7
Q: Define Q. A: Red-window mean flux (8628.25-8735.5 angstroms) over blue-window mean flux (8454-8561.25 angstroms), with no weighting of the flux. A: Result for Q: 1.1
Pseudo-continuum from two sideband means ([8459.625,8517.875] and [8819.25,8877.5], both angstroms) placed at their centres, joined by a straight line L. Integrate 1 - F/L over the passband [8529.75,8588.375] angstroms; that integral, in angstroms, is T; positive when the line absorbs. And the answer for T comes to 0.7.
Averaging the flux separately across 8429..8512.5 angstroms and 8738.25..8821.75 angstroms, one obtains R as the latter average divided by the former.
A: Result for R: 1.05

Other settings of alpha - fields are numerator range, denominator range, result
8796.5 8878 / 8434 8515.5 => 1.07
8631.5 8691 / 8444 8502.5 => 1.09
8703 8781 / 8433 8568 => 1.06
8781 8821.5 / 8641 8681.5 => 0.94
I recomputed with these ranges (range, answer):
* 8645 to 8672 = 11.5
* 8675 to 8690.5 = 10.9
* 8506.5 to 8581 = 10.4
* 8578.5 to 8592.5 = 10.3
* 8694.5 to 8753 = 10.9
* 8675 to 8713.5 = 10.9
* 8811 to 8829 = 11.1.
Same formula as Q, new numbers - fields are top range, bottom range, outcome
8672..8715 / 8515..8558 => 1.05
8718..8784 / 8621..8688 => 0.98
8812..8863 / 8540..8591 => 1.07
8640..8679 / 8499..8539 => 1.09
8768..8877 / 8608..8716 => 0.99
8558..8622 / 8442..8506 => 1.02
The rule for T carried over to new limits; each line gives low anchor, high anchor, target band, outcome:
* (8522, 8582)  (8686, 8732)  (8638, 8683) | -2.7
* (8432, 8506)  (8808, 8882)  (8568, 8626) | 0.1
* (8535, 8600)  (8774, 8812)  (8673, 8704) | -1.5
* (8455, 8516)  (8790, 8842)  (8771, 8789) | 0.3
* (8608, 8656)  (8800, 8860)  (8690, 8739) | 0.9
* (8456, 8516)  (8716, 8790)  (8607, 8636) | -1.3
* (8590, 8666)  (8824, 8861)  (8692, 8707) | 0.2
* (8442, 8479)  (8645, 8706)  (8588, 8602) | 0.7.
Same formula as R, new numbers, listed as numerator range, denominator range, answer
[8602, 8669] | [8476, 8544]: 1.07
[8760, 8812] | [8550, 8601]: 1.04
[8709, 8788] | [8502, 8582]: 1.05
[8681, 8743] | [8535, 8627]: 1.03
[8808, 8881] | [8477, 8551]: 1.06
